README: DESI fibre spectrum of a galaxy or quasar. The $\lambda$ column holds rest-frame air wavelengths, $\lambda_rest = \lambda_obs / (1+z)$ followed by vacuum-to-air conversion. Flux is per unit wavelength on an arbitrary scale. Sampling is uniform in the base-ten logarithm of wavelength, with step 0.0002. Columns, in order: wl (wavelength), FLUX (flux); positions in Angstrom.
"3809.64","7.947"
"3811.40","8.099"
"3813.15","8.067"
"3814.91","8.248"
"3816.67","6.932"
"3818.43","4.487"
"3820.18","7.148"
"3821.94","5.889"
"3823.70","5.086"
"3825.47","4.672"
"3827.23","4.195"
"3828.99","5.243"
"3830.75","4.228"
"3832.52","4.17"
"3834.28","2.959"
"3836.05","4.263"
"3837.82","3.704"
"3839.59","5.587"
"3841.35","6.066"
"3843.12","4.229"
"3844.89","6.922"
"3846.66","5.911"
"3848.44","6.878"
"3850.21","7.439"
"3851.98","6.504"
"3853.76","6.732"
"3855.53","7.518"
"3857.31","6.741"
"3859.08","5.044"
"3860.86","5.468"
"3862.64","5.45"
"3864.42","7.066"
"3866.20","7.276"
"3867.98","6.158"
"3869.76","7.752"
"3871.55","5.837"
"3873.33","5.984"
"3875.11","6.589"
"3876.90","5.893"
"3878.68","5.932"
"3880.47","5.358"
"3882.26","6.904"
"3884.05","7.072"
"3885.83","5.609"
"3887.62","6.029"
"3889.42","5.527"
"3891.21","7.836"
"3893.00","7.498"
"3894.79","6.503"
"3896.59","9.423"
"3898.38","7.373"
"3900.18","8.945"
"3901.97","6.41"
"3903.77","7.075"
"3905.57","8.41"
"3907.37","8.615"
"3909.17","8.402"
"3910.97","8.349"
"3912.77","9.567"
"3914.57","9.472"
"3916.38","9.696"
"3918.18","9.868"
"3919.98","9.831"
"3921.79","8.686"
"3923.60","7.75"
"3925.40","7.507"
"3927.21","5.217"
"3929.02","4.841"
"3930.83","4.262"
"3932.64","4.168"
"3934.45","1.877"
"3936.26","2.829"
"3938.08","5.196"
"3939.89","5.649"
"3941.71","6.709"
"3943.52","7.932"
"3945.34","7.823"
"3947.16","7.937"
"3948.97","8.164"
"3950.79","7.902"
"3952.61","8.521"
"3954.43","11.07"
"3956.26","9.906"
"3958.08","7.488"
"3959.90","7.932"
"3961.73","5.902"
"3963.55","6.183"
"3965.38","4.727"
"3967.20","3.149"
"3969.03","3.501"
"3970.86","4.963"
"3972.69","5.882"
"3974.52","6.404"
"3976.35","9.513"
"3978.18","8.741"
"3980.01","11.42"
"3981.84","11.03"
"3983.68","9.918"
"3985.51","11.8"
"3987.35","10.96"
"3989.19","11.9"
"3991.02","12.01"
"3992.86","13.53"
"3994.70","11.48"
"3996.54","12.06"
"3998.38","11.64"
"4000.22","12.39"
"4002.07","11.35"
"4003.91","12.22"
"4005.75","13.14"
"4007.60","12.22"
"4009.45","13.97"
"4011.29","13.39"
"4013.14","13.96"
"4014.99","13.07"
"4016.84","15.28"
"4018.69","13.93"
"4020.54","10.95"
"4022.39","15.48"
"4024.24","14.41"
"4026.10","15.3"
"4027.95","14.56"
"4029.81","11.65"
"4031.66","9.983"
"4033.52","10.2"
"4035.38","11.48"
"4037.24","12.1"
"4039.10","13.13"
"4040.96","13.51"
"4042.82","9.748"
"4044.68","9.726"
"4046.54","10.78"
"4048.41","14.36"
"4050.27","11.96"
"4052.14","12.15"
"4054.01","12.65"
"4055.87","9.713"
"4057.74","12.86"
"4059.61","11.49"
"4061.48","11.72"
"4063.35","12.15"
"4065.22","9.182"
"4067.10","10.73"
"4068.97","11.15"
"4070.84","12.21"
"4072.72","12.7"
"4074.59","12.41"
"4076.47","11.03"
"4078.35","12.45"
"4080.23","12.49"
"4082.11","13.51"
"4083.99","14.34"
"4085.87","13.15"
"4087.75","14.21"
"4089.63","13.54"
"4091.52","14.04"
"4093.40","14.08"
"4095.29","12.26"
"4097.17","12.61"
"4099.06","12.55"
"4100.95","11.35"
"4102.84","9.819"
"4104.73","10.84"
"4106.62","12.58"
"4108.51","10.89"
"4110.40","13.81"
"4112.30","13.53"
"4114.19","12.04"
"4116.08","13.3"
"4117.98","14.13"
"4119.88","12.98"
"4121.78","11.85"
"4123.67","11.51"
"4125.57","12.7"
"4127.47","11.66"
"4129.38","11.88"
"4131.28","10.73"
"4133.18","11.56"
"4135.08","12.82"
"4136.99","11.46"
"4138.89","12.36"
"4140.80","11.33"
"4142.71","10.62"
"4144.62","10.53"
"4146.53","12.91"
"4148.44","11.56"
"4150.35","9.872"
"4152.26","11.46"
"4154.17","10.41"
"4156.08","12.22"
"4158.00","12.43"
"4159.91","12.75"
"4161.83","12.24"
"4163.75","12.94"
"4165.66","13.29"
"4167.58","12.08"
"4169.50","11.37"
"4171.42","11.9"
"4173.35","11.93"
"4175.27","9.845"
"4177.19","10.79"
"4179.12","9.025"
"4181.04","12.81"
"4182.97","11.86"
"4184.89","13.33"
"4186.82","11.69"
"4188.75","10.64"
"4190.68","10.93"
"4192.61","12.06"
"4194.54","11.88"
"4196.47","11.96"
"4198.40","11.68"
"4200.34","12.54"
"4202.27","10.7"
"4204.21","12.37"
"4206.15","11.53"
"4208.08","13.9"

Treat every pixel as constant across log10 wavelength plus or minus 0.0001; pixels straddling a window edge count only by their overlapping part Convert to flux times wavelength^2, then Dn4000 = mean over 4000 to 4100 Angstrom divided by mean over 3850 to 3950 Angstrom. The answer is 2.0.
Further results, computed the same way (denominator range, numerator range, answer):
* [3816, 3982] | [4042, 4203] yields 2.01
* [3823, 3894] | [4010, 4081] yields 2.29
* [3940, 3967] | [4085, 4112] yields 1.79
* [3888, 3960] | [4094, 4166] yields 1.79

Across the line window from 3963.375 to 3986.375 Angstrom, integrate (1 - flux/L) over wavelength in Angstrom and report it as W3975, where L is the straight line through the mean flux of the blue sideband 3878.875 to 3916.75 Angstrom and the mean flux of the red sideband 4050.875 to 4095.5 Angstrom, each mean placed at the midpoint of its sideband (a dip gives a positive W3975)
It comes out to 5.2 Angstrom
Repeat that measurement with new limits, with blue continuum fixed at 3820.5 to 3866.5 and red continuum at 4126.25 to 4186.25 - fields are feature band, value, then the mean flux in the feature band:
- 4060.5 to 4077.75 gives -2.6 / 11.5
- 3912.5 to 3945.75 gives 2.3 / 6.71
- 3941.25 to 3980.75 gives 2.6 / 7.34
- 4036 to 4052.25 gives -4.2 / 11.9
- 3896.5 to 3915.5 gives -4.2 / 8.32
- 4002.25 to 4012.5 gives -4.8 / 12.9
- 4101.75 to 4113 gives -1.2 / 11.9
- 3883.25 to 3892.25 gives 0.0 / 6.43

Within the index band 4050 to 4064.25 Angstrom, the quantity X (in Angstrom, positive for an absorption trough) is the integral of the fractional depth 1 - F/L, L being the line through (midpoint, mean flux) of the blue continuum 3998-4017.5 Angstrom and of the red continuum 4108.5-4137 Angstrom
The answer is 1.0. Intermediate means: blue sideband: 13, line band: 11.8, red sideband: 12.4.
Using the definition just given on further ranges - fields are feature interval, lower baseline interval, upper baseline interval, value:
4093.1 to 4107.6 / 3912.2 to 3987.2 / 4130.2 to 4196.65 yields -2.2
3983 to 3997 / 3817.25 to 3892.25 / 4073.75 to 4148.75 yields -3.7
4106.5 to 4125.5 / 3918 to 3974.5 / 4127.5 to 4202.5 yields -3.9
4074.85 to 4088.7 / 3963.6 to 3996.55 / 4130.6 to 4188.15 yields -3.3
